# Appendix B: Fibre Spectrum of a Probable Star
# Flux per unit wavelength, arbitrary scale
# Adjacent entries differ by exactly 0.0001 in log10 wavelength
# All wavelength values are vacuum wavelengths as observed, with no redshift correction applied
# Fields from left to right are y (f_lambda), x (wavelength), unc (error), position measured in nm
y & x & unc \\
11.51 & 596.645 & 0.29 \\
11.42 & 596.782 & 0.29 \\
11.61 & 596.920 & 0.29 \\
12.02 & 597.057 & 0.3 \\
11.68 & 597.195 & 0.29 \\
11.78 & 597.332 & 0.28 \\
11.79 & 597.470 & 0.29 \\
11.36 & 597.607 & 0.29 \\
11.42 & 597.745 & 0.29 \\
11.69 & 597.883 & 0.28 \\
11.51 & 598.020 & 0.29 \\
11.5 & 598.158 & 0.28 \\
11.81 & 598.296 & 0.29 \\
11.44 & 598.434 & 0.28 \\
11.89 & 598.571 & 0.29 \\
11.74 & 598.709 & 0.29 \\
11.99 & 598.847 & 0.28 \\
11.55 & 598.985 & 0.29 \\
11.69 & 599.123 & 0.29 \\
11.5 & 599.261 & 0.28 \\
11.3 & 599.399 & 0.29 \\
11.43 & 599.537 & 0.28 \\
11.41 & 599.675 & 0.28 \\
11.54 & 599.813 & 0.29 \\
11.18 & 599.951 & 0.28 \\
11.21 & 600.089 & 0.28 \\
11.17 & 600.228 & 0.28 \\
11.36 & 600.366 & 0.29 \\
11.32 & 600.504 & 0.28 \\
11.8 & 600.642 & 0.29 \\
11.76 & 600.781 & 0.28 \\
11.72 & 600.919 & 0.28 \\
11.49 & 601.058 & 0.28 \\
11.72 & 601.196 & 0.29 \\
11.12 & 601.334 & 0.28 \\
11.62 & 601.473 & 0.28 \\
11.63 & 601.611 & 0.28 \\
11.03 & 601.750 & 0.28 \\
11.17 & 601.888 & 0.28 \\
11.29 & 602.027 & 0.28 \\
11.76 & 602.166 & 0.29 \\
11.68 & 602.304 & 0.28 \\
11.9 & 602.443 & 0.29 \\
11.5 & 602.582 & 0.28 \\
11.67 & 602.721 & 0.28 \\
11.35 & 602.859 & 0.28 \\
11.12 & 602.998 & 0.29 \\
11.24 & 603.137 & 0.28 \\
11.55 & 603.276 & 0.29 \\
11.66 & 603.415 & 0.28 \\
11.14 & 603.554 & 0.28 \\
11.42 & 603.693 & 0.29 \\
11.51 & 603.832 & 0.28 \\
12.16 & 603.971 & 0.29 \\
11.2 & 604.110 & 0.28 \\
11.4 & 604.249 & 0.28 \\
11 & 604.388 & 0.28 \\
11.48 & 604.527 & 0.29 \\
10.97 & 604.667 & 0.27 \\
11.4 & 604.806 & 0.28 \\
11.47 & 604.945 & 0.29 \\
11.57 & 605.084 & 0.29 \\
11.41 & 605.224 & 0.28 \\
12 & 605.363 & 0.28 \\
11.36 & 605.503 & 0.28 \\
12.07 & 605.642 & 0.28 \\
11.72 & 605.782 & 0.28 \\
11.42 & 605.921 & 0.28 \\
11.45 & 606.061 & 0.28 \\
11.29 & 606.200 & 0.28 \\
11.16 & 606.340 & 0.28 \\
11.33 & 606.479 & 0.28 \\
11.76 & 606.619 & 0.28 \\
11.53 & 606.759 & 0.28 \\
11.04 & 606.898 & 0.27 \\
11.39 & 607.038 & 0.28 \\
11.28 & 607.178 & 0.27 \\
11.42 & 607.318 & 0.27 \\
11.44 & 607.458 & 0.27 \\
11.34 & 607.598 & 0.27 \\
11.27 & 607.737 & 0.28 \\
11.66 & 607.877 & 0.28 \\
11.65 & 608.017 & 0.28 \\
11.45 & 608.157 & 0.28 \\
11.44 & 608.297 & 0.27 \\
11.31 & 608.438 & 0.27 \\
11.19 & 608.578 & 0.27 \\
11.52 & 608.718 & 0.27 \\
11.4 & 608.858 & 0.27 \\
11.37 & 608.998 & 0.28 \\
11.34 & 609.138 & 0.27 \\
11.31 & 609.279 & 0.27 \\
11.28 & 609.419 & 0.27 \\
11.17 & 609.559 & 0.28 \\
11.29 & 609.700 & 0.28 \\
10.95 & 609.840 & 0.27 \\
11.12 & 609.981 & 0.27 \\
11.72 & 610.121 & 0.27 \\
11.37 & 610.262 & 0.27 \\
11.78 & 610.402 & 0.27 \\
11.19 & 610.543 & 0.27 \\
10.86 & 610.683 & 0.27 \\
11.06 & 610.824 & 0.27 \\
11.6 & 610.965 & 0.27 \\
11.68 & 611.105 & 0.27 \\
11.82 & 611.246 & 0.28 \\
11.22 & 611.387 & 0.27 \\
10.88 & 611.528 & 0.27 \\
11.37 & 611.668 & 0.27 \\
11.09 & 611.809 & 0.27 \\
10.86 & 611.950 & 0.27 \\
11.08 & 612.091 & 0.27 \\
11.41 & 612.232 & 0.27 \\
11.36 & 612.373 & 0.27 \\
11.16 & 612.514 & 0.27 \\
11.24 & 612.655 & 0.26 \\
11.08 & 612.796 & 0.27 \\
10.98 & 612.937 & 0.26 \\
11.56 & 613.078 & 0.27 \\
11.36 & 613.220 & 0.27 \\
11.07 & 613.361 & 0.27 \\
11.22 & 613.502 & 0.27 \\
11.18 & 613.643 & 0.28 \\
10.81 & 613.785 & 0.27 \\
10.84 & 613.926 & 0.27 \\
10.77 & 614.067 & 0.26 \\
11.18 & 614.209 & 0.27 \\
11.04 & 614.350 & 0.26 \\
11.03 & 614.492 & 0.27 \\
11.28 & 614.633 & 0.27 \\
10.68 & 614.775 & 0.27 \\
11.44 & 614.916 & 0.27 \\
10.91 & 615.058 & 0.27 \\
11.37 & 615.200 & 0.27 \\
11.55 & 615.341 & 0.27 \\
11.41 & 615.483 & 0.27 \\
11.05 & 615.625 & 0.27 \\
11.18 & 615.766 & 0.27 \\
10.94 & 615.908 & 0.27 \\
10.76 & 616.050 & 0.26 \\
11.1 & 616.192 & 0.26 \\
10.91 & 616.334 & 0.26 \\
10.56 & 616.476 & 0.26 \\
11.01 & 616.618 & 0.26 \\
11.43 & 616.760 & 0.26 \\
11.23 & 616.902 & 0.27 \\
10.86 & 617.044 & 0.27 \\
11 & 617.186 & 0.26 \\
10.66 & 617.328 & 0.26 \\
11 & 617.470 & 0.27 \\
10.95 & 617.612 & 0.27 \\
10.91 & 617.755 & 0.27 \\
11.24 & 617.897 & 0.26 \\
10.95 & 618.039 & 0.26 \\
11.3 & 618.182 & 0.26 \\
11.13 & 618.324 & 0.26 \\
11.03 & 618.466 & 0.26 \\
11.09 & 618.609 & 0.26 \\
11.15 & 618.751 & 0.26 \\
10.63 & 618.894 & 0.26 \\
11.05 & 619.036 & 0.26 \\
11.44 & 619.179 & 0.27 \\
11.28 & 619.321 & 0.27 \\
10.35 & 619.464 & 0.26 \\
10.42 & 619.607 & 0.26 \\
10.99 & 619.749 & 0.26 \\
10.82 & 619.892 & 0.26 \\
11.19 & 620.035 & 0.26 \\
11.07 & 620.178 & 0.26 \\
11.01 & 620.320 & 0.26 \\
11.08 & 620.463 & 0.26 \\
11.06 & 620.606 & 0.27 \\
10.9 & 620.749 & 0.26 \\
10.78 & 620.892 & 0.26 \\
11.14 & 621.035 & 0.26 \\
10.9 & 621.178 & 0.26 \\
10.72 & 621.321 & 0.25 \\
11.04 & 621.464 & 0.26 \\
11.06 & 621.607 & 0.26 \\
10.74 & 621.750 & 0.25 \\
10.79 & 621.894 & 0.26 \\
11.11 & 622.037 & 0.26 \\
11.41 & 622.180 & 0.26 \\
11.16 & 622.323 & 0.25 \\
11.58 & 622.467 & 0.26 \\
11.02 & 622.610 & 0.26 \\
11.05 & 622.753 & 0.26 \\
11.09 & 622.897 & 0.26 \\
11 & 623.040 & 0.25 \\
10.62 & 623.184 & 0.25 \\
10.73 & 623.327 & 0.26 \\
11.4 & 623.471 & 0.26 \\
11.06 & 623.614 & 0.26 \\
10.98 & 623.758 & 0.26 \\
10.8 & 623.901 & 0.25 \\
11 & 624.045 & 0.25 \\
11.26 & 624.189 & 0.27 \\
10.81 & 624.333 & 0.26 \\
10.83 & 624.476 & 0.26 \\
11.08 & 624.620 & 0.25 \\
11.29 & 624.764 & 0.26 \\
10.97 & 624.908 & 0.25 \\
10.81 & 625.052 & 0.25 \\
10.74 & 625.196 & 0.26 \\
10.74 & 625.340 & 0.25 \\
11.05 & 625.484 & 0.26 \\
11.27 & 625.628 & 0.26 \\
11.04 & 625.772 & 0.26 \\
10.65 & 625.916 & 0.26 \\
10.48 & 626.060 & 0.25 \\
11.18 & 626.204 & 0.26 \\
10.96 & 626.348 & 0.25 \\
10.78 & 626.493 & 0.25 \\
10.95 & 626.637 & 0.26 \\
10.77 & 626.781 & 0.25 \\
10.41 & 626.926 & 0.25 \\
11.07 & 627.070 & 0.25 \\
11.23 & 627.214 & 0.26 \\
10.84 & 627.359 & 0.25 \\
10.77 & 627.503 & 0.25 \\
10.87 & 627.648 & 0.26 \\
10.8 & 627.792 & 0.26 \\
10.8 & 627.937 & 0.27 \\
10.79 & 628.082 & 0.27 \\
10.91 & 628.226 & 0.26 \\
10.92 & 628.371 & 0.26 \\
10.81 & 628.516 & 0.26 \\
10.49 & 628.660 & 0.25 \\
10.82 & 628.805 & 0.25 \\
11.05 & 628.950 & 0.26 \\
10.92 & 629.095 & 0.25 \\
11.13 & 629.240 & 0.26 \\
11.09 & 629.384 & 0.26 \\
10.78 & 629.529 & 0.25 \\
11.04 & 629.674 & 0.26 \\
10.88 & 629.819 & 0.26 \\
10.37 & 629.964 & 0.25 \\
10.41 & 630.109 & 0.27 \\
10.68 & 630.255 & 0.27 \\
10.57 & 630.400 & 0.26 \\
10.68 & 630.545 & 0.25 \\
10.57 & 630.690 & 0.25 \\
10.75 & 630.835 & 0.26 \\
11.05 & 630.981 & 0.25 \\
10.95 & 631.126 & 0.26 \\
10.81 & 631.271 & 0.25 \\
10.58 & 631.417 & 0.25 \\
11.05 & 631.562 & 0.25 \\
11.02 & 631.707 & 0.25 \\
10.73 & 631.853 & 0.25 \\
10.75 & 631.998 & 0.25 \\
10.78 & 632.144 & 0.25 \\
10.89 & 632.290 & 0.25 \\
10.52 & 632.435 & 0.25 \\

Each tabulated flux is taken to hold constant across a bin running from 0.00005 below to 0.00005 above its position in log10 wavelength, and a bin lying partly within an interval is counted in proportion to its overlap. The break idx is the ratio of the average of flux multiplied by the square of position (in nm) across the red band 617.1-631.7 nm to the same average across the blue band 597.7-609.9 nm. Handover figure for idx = 1.0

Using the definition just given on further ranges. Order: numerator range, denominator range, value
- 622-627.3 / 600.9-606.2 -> 1.02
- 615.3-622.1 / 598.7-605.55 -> 1.01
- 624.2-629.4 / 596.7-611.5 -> 1.02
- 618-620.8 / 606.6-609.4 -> 1.00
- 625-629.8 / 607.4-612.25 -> 1.02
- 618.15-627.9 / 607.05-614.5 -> 1.01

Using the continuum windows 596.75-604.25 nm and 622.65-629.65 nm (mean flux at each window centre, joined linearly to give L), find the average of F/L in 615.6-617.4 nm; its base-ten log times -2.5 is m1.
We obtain 0.02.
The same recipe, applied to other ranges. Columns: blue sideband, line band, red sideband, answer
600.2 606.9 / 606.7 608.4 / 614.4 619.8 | -0.01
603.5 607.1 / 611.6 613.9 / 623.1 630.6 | 0.01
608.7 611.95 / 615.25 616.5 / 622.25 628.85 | 0.01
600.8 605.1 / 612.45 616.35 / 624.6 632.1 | 0.01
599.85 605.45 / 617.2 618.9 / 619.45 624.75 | 0.01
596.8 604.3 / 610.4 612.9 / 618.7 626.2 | 0.00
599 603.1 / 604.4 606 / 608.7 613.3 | -0.01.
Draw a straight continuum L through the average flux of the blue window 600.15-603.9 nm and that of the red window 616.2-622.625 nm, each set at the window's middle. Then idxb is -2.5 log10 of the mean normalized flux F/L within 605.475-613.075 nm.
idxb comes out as -0.01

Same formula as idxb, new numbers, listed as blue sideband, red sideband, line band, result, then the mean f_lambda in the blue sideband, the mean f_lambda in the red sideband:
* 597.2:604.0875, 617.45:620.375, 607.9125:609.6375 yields -0.01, 11.5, 11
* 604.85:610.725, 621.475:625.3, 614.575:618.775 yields 0.01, 11.4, 11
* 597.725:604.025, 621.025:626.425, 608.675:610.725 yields 0.00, 11.5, 11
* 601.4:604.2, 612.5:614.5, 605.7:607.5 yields -0.01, 11.5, 11.1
